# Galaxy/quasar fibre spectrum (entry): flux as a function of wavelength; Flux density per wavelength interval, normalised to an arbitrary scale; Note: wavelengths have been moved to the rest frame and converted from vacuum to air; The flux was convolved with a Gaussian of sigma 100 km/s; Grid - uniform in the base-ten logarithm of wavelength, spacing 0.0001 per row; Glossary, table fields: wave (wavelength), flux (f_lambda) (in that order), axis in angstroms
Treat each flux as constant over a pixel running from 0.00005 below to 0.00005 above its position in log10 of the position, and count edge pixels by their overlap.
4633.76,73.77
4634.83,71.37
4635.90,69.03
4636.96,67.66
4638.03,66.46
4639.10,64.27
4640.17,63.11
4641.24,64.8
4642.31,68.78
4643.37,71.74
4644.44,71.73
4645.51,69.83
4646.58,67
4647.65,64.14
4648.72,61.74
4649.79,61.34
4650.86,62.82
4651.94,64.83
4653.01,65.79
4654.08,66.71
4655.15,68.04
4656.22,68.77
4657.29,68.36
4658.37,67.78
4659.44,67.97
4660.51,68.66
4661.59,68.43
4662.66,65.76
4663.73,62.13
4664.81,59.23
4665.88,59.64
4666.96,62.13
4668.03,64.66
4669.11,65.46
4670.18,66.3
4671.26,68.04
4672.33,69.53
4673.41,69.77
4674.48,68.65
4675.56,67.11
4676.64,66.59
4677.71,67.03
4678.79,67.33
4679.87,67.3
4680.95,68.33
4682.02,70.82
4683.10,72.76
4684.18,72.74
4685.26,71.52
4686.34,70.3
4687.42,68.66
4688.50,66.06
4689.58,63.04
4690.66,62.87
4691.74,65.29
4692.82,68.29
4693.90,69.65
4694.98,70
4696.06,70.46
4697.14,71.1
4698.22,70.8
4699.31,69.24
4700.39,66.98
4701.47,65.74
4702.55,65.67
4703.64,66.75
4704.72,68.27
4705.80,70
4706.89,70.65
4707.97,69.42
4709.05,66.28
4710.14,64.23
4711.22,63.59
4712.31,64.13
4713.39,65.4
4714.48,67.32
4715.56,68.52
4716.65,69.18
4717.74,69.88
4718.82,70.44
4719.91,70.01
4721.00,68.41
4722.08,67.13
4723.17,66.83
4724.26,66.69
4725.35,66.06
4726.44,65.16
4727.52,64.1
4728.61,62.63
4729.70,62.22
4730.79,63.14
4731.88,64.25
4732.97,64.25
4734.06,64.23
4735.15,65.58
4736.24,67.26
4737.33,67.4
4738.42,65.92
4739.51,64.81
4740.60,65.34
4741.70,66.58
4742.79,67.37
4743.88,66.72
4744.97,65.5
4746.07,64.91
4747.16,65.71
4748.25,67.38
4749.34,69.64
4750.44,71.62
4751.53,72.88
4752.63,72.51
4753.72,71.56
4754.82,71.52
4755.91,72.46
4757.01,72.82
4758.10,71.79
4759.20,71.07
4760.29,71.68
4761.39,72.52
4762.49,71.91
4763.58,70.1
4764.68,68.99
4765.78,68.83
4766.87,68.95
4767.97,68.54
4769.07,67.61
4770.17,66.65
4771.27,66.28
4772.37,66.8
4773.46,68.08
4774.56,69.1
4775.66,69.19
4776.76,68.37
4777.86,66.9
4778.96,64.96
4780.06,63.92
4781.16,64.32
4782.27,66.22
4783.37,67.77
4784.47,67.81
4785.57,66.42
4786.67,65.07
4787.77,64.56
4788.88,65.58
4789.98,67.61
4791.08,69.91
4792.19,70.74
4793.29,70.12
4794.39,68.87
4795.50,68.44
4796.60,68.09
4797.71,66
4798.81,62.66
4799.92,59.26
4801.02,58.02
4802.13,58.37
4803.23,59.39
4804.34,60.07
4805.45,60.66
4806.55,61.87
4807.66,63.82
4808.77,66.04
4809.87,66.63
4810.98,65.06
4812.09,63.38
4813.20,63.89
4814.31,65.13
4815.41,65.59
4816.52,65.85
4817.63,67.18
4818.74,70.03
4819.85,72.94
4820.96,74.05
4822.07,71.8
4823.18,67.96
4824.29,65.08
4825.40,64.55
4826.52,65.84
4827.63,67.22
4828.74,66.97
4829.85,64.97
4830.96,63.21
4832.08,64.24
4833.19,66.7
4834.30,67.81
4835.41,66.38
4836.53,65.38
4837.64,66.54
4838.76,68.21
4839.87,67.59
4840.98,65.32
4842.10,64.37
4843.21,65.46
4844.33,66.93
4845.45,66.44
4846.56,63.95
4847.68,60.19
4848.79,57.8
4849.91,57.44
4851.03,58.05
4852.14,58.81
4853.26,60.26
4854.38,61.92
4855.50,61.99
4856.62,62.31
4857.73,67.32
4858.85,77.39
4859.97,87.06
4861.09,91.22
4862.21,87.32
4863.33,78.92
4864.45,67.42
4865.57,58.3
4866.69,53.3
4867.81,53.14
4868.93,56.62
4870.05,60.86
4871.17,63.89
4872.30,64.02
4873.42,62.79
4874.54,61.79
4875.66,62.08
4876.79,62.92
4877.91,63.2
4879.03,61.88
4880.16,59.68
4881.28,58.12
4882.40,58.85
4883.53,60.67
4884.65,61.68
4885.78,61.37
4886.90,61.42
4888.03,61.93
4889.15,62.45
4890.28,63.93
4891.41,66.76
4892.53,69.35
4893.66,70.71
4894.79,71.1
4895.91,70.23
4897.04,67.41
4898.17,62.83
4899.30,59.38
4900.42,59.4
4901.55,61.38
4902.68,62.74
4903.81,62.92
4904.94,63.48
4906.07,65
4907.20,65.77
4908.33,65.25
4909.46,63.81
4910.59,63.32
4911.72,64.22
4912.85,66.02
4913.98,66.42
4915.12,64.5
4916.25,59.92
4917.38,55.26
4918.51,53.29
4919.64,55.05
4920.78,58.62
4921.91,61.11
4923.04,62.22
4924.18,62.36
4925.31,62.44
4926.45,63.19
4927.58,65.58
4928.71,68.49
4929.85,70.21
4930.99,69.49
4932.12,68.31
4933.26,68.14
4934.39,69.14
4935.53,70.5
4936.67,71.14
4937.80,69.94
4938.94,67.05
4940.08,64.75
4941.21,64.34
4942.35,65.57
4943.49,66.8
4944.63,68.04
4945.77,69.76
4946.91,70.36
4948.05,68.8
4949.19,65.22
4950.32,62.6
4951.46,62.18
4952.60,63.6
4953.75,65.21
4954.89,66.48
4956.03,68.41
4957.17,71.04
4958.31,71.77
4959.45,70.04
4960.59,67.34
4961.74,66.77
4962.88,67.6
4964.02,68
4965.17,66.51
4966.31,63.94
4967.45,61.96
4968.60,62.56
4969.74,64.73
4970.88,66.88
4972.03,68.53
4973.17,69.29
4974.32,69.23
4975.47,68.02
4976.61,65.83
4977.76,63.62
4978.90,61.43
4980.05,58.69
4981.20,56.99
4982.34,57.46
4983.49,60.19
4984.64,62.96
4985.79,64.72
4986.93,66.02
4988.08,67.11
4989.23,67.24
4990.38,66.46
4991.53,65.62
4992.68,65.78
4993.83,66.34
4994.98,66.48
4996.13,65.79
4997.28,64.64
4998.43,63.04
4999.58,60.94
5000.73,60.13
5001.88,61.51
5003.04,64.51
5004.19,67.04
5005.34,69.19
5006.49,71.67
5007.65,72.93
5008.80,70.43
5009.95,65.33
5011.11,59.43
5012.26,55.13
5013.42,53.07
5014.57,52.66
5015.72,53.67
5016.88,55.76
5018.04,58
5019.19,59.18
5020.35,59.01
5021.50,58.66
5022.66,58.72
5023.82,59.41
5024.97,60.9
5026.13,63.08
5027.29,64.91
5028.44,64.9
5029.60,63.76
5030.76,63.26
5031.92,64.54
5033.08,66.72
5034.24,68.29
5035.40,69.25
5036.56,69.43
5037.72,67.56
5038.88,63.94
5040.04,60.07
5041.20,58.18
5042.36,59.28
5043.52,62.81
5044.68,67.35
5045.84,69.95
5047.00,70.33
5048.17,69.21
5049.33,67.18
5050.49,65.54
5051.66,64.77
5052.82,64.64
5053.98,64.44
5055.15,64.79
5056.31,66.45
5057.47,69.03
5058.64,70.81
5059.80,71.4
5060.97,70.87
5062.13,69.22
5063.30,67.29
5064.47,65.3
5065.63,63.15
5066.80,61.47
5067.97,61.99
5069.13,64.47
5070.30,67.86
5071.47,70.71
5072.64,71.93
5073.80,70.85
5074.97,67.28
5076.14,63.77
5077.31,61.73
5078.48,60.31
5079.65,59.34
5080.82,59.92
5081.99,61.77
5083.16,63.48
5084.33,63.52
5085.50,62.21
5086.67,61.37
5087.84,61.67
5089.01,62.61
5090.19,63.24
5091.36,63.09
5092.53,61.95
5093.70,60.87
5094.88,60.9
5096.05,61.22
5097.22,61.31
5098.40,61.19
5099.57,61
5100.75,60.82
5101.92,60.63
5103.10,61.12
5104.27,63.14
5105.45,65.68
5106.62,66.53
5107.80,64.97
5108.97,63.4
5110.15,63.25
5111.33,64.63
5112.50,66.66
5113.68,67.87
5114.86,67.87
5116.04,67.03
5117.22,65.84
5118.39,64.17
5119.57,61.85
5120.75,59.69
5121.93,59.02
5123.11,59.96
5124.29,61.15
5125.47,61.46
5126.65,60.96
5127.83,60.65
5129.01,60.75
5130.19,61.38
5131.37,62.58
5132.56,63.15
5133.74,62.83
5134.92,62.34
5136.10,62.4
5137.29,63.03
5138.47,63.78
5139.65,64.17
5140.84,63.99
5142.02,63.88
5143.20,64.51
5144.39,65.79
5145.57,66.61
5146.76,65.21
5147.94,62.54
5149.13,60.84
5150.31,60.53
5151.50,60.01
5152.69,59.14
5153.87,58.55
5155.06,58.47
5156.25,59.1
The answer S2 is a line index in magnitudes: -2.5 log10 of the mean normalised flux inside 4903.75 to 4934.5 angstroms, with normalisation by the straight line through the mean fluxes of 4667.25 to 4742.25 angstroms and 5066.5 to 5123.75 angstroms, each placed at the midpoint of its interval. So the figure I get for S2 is 0.03 mag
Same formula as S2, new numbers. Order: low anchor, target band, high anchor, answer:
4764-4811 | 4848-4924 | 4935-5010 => 0.038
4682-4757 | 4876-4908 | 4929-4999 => 0.053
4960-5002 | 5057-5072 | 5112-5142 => -0.057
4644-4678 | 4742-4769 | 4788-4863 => -0.058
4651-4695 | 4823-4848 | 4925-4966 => 0.025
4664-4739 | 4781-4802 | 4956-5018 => 0.002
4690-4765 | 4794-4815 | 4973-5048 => 0.053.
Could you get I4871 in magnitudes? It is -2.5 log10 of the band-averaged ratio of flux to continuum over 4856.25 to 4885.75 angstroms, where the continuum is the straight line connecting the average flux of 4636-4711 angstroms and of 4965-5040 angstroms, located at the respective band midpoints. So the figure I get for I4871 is -0.01 mag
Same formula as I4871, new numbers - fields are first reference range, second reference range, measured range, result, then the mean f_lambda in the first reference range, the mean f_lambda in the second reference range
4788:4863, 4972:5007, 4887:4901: 0.00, 66.3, 64.7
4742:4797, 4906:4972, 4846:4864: -0.02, 68.5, 65.5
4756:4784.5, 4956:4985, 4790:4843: 0.03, 68.6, 65.3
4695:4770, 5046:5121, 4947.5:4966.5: -0.02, 67.9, 64.6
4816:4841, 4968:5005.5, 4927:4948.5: -0.05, 67.3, 64.5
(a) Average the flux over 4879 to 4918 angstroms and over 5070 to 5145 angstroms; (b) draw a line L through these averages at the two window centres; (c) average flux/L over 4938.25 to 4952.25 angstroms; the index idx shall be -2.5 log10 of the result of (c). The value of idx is -0.05 mag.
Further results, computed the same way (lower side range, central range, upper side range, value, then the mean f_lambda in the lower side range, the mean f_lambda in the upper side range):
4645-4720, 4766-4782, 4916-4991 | -0.01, 67.2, 65.3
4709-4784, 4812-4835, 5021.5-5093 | 0.00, 67.5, 64.8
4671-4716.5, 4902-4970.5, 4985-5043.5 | -0.02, 68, 63.3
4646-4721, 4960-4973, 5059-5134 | -0.02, 67.2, 63.6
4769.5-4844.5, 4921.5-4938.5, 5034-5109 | -0.02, 66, 64.6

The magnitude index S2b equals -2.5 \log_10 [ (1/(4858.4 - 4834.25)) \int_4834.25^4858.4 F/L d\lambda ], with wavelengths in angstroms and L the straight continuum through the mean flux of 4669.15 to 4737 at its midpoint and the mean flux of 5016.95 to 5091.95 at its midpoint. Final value 0.04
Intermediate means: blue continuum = 67.4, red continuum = 64.5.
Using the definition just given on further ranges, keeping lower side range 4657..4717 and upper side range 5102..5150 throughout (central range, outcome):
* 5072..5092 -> 0.006 mag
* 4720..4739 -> 0.024 mag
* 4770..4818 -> 0.015 mag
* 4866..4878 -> 0.093 mag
